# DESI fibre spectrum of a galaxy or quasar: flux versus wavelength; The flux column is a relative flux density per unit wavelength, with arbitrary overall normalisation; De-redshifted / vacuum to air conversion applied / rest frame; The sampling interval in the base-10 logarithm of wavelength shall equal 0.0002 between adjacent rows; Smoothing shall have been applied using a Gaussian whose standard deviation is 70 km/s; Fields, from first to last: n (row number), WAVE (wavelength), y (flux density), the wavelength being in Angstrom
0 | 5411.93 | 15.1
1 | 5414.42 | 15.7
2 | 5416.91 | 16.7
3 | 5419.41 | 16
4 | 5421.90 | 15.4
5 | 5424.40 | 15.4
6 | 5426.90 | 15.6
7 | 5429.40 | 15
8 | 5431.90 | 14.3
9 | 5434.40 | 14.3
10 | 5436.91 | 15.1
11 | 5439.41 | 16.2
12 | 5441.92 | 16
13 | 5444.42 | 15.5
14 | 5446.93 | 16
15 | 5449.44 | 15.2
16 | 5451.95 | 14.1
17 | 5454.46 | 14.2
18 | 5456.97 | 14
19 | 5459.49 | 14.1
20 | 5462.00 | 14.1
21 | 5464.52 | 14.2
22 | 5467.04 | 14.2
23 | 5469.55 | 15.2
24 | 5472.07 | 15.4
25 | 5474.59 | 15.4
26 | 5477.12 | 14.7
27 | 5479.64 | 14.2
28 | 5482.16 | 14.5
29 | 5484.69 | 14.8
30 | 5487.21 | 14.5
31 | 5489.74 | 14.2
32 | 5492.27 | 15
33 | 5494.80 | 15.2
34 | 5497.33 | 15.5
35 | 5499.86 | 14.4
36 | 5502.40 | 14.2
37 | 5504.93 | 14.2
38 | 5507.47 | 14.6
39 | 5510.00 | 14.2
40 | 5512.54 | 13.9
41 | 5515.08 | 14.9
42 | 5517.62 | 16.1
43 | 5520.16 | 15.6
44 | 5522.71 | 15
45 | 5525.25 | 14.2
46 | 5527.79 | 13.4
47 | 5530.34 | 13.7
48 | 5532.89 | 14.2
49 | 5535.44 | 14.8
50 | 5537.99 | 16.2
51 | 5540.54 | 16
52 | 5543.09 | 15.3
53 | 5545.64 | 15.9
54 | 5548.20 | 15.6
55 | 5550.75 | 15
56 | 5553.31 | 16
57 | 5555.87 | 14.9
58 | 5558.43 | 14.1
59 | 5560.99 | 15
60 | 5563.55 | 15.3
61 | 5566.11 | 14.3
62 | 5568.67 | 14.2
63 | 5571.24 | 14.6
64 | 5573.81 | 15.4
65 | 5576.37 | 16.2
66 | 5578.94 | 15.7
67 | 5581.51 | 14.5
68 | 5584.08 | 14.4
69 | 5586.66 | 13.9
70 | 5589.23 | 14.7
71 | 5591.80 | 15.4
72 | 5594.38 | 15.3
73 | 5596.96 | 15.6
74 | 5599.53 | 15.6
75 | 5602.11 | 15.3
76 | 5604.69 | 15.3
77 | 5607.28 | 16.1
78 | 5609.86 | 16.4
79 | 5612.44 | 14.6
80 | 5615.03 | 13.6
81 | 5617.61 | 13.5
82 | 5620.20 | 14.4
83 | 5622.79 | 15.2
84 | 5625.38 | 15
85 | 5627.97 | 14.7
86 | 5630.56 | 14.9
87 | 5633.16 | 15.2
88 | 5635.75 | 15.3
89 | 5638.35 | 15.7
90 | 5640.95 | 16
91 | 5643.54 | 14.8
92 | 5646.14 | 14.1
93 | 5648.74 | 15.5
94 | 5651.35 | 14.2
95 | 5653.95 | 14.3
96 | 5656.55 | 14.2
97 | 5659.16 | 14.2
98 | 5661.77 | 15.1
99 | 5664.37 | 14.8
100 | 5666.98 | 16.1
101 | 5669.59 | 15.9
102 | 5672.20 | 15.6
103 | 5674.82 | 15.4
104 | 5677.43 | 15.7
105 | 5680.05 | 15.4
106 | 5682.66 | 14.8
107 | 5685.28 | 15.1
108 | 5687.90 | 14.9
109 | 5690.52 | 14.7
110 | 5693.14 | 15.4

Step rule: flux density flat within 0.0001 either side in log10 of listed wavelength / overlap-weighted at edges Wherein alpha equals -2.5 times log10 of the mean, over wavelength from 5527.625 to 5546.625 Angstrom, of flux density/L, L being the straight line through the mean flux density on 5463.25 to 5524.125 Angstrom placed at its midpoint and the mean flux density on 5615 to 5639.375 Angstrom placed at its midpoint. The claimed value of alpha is -0.02 mag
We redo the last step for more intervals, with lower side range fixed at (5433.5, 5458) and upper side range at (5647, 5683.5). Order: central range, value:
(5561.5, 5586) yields 0.01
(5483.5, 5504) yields 0.03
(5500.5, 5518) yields 0.04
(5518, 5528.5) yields 0.02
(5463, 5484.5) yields 0.03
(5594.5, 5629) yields 0.00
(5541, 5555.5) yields -0.03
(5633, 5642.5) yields -0.04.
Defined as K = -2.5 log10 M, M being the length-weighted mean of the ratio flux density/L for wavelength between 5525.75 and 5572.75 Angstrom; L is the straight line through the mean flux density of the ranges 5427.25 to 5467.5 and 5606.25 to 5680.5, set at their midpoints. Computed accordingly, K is 0.00 mag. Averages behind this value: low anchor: 14.8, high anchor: 15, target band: 14.9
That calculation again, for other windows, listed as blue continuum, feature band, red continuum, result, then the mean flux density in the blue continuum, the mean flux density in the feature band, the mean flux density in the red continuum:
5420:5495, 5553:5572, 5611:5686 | 0.01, 14.9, 14.7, 14.9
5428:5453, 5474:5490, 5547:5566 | 0.04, 15.2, 14.6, 15.1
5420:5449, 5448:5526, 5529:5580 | 0.04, 15.4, 14.7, 15.1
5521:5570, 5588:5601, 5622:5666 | -0.03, 14.9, 15.3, 14.9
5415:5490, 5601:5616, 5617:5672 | -0.02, 15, 15.2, 14.9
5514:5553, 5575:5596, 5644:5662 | -0.01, 15.1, 15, 14.5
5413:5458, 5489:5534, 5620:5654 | 0.04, 15.3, 14.6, 15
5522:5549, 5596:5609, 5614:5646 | -0.05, 14.9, 15.6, 14.8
